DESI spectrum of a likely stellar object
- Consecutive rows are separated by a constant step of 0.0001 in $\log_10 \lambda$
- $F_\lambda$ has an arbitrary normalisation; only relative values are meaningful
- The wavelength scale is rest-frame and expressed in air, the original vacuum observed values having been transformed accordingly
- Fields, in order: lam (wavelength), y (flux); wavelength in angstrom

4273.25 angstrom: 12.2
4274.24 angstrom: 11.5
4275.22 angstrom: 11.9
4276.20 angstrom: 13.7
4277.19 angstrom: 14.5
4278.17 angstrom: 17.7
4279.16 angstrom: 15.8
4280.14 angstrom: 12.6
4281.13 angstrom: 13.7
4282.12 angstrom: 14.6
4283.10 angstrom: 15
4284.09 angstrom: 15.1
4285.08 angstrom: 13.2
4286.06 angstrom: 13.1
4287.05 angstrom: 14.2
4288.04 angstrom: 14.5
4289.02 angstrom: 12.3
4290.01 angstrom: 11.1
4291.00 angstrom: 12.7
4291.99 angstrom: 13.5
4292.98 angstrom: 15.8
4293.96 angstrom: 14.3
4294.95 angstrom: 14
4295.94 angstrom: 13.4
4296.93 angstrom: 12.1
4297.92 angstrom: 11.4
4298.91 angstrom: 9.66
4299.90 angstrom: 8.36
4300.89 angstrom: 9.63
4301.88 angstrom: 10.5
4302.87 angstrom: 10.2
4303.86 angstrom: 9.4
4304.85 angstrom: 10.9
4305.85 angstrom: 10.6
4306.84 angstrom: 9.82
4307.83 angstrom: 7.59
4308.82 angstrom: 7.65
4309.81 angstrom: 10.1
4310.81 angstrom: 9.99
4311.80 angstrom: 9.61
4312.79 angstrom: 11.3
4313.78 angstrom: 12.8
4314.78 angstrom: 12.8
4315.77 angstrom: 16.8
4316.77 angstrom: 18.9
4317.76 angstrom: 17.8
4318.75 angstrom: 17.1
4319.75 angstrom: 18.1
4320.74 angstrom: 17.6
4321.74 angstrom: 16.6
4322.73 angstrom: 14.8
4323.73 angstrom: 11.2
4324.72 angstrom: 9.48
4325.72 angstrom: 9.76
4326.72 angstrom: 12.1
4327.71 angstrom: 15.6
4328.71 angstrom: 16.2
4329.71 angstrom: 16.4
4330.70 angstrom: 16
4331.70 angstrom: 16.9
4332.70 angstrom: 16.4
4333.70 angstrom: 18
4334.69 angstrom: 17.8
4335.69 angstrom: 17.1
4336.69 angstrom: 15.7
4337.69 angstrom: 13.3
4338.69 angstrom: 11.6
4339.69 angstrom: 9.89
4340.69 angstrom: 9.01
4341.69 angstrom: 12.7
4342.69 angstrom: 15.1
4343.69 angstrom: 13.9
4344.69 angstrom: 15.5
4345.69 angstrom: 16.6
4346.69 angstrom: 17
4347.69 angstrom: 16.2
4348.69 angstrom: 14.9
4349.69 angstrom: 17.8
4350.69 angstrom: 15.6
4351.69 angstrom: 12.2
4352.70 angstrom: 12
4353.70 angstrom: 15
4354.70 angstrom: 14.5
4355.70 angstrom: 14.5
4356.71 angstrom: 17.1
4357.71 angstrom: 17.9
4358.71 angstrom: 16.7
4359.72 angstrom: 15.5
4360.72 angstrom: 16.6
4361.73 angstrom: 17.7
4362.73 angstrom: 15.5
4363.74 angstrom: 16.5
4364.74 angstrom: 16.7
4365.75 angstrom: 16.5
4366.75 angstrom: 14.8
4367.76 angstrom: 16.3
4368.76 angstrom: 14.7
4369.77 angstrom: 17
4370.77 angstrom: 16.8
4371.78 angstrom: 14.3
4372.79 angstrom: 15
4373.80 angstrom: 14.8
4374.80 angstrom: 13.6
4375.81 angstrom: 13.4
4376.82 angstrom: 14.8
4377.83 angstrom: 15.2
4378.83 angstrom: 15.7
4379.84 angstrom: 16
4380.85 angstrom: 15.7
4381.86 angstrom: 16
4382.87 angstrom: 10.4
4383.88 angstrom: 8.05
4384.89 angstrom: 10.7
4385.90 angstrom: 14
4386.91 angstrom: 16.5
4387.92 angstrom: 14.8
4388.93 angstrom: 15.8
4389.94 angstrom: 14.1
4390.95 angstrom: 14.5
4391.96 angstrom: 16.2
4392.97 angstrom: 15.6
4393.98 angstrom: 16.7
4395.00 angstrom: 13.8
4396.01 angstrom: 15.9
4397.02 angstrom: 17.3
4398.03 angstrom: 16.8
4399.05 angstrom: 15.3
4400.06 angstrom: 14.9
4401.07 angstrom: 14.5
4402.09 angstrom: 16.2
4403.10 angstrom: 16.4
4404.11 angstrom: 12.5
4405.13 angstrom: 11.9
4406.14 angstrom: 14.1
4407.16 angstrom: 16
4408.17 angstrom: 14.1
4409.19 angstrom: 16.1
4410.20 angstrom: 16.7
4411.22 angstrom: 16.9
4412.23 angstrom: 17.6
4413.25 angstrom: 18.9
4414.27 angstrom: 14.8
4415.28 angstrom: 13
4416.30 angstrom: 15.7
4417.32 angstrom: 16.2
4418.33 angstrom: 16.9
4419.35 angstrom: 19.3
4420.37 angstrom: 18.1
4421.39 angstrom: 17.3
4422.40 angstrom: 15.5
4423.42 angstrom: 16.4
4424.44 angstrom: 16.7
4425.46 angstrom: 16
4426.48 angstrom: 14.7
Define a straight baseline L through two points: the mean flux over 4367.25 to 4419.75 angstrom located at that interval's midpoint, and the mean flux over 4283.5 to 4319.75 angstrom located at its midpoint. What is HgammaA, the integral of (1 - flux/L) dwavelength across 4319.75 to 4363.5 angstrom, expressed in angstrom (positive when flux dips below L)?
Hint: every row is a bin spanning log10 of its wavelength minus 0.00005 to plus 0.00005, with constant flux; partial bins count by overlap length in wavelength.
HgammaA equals -4.5 angstrom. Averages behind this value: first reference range 12.4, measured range 15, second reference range 15.2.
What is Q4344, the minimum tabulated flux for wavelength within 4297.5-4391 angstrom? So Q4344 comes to 7.59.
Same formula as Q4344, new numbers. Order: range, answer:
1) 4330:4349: 9.01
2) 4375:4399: 8.05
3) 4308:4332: 7.65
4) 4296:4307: 8.36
